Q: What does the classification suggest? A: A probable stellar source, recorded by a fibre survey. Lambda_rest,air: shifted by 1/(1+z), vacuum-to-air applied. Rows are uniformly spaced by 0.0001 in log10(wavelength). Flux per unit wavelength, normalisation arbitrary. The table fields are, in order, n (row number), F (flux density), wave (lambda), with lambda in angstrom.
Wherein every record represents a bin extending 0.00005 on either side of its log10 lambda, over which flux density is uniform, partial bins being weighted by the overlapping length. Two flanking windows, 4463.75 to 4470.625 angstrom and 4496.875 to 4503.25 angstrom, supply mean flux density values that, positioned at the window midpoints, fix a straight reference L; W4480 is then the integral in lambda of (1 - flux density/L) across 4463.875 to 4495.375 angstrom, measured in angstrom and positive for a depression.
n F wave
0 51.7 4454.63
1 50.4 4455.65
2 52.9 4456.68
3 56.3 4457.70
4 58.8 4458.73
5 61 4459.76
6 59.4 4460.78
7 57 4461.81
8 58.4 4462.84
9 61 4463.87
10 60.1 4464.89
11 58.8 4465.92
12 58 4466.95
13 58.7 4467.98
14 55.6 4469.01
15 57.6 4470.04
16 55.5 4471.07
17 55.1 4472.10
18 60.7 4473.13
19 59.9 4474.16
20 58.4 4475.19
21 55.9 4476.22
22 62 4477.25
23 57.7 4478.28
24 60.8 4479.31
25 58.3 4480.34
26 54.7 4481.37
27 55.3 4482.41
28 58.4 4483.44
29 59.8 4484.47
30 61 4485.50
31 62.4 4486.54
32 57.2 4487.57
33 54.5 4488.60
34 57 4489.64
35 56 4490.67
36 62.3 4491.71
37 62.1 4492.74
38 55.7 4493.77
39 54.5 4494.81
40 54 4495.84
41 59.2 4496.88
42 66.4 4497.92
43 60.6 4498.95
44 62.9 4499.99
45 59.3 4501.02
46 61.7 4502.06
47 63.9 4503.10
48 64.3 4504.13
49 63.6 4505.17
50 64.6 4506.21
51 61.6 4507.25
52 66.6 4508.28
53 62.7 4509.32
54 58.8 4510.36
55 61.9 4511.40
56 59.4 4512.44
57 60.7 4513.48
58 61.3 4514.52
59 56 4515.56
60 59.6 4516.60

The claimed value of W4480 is 0.8 angstrom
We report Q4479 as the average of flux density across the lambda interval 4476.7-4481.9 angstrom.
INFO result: 58.7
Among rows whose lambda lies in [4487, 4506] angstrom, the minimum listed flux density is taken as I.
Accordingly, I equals 54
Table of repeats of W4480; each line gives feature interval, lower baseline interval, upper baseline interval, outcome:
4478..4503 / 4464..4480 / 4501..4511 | 0.78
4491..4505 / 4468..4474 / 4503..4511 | 0.27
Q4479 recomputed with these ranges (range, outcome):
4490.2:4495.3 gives 58.1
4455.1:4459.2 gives 54.6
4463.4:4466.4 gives 60.1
